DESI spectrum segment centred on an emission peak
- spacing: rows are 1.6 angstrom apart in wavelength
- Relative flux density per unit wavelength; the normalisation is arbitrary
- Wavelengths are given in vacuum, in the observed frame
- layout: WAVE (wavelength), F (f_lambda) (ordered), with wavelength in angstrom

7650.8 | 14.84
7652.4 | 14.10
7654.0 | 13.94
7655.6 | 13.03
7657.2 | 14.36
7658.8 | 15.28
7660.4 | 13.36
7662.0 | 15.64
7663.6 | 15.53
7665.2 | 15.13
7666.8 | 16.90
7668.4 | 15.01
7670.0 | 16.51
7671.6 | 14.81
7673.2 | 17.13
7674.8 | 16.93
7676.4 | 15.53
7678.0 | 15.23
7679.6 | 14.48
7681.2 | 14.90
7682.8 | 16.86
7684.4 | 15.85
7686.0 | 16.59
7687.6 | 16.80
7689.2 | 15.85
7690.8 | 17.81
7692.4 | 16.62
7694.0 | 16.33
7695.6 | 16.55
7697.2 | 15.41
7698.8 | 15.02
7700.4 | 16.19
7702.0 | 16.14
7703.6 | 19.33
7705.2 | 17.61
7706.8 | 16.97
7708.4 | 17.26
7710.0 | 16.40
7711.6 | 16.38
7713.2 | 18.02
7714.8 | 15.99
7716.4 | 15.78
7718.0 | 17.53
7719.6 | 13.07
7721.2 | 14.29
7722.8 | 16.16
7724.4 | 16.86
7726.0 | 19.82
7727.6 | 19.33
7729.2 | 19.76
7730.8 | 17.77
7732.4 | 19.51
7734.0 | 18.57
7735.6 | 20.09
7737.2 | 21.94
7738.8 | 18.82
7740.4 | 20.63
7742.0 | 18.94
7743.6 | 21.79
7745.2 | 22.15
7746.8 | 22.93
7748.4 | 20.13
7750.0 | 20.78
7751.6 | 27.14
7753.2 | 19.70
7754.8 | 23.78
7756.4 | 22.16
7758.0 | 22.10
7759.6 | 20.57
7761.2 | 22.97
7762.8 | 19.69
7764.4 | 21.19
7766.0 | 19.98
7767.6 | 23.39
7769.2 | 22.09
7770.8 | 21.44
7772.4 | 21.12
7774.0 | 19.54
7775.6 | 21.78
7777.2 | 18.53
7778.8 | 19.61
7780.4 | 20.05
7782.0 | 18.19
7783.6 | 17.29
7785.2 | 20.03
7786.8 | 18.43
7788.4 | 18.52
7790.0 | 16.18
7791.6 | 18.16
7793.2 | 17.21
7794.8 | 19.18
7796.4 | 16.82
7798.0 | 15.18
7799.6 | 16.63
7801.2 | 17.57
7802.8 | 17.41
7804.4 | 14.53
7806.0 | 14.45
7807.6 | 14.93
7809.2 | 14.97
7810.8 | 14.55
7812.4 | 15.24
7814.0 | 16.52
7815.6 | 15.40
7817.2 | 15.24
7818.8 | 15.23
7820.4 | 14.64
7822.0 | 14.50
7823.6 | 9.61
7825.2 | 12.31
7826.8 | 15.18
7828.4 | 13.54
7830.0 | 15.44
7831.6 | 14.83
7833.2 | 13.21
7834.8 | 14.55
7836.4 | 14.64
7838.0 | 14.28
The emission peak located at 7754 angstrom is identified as C III] 1909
